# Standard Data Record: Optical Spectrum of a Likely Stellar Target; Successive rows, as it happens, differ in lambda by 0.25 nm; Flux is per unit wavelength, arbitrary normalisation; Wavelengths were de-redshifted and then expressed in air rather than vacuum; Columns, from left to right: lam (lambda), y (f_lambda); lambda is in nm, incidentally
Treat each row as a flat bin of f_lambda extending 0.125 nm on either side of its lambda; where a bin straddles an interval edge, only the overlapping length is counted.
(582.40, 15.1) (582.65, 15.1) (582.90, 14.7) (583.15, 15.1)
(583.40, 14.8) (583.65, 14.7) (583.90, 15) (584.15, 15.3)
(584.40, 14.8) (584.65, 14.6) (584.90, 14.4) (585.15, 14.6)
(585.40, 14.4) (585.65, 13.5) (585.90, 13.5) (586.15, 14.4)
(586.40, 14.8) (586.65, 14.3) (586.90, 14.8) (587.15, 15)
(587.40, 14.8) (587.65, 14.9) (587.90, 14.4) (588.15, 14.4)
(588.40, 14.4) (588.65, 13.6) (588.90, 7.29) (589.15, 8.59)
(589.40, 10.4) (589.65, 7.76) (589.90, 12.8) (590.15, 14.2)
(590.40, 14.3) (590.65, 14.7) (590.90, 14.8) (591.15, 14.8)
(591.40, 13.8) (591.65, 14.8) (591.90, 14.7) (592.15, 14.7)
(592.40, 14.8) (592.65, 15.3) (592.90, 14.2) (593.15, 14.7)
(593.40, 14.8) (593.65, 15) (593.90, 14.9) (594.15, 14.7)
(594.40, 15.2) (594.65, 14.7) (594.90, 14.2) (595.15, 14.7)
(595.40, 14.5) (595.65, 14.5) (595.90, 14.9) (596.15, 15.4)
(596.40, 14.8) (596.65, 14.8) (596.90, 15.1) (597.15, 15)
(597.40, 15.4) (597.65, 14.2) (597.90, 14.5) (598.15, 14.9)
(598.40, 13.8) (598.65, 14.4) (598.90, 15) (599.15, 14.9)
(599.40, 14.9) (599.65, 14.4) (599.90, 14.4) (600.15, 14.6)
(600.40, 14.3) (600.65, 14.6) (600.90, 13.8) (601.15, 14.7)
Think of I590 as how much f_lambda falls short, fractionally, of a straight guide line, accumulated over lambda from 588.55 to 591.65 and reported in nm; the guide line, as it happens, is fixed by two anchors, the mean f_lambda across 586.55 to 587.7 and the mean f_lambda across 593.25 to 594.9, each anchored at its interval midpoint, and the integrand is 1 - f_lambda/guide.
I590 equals 0.51 nm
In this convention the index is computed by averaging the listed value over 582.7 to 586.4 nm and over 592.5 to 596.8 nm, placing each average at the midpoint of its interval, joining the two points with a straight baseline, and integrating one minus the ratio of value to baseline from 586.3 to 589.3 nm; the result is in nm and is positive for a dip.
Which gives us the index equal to 0.25 nm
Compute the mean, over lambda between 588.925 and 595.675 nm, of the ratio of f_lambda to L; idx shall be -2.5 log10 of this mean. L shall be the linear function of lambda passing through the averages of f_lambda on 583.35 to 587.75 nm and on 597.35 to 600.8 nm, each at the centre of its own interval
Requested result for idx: 0.06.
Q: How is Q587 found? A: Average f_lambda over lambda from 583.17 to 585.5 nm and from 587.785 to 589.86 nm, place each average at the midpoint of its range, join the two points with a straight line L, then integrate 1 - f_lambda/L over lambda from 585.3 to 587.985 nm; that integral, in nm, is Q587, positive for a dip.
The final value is -0.299 nm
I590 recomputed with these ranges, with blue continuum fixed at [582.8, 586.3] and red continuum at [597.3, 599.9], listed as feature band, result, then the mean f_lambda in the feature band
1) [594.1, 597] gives -0.04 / 14.8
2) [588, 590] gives 0.47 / 11.2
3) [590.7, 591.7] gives 0.00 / 14.5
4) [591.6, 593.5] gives -0.02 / 14.7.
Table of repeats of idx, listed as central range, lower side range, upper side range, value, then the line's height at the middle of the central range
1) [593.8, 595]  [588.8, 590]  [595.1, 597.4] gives -0.106 mag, 13.4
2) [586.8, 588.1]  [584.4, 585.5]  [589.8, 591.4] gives -0.026 mag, 14.4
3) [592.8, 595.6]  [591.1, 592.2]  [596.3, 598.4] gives -0.004 mag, 14.6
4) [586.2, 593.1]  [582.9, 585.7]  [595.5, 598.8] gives 0.083 mag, 14.7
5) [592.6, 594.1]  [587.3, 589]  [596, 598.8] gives -0.044 mag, 14.2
